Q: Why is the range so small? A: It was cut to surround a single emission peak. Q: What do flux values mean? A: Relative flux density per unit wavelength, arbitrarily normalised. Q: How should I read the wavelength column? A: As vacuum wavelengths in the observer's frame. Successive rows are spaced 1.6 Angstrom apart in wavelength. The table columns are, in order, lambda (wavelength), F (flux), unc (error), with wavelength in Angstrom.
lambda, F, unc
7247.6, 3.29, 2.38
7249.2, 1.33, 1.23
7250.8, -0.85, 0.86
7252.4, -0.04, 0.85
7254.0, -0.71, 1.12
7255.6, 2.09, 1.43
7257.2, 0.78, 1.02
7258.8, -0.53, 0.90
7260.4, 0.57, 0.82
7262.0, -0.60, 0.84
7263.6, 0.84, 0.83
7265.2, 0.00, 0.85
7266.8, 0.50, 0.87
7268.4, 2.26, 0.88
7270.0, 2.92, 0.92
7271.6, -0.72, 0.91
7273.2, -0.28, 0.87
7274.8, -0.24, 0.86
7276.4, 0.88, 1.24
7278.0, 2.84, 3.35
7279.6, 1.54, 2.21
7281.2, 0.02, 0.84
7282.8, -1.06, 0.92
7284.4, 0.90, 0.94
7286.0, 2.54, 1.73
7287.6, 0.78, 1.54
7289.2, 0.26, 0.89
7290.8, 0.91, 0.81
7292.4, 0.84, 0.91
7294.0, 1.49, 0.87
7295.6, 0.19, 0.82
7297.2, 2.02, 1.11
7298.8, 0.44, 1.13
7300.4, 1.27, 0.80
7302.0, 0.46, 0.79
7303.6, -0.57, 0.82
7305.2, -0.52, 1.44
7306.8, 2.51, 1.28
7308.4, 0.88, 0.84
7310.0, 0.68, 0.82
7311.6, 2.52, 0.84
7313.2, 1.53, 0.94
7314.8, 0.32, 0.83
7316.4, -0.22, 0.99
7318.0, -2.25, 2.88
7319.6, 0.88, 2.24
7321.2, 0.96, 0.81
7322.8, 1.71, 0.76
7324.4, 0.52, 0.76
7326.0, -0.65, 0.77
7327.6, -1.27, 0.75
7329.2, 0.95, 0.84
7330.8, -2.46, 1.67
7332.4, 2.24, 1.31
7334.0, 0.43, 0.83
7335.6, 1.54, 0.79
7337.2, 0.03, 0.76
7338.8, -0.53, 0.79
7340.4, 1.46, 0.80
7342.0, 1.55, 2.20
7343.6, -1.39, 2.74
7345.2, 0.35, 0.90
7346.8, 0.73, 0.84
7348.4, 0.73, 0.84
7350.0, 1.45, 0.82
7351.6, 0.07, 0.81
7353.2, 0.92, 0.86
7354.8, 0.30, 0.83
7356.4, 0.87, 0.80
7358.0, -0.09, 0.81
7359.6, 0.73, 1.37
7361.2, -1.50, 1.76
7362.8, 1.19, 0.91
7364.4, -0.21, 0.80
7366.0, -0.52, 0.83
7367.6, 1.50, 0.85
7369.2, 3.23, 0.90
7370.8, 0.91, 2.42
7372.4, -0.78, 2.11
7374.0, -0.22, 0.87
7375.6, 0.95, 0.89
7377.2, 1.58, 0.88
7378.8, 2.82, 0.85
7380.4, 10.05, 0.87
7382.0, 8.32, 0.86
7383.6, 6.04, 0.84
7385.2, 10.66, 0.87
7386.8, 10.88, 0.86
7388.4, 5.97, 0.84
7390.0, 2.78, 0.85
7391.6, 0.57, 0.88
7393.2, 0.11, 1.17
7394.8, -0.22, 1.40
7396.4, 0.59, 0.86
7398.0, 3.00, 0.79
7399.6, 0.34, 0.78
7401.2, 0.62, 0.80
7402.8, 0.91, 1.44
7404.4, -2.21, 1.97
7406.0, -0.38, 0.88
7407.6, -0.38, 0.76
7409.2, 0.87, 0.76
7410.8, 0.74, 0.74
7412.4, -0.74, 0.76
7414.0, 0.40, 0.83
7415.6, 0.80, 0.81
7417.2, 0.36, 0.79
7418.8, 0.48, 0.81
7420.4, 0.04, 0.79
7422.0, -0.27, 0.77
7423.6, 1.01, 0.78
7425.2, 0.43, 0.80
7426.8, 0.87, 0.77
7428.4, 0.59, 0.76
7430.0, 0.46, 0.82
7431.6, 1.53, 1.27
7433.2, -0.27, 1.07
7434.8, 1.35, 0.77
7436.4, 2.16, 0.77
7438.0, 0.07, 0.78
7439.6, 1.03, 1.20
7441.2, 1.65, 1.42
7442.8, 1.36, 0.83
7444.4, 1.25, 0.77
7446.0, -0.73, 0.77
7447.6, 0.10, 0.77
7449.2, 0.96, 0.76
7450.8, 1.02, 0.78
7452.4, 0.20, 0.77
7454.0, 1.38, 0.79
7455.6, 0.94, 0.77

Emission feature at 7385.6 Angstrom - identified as [O II] 3727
